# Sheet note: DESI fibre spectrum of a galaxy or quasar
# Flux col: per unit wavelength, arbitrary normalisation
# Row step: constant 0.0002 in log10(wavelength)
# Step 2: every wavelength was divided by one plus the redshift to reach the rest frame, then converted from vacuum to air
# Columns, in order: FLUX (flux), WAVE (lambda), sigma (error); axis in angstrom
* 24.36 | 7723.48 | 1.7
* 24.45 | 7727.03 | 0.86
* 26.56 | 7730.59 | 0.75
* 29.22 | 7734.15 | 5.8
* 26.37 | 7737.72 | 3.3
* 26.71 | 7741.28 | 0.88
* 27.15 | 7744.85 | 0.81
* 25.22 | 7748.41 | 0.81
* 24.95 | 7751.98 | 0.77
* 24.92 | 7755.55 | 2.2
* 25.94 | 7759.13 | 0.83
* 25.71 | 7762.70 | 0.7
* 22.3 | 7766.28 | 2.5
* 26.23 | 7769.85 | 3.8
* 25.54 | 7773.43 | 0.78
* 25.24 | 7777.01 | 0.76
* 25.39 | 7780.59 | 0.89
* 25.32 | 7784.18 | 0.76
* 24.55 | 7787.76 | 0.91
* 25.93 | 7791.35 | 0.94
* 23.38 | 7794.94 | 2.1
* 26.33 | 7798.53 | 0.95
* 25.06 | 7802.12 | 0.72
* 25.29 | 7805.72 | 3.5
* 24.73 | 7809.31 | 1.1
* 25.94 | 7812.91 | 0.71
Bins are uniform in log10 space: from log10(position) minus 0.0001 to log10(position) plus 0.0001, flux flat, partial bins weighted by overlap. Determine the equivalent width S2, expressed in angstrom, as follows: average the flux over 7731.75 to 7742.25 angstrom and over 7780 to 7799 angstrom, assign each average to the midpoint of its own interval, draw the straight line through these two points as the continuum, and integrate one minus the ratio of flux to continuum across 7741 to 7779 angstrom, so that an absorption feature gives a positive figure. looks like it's 1.4 angstrom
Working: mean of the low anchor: 27.4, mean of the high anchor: 25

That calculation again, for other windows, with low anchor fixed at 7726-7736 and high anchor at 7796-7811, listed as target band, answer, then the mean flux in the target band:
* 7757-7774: 0.7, 25.1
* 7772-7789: 0.4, 25.2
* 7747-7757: 0.5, 25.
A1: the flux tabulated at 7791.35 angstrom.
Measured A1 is 25.93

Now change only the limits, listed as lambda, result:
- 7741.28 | 26.71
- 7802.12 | 25.06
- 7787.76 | 24.55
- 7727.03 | 24.45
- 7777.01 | 25.24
